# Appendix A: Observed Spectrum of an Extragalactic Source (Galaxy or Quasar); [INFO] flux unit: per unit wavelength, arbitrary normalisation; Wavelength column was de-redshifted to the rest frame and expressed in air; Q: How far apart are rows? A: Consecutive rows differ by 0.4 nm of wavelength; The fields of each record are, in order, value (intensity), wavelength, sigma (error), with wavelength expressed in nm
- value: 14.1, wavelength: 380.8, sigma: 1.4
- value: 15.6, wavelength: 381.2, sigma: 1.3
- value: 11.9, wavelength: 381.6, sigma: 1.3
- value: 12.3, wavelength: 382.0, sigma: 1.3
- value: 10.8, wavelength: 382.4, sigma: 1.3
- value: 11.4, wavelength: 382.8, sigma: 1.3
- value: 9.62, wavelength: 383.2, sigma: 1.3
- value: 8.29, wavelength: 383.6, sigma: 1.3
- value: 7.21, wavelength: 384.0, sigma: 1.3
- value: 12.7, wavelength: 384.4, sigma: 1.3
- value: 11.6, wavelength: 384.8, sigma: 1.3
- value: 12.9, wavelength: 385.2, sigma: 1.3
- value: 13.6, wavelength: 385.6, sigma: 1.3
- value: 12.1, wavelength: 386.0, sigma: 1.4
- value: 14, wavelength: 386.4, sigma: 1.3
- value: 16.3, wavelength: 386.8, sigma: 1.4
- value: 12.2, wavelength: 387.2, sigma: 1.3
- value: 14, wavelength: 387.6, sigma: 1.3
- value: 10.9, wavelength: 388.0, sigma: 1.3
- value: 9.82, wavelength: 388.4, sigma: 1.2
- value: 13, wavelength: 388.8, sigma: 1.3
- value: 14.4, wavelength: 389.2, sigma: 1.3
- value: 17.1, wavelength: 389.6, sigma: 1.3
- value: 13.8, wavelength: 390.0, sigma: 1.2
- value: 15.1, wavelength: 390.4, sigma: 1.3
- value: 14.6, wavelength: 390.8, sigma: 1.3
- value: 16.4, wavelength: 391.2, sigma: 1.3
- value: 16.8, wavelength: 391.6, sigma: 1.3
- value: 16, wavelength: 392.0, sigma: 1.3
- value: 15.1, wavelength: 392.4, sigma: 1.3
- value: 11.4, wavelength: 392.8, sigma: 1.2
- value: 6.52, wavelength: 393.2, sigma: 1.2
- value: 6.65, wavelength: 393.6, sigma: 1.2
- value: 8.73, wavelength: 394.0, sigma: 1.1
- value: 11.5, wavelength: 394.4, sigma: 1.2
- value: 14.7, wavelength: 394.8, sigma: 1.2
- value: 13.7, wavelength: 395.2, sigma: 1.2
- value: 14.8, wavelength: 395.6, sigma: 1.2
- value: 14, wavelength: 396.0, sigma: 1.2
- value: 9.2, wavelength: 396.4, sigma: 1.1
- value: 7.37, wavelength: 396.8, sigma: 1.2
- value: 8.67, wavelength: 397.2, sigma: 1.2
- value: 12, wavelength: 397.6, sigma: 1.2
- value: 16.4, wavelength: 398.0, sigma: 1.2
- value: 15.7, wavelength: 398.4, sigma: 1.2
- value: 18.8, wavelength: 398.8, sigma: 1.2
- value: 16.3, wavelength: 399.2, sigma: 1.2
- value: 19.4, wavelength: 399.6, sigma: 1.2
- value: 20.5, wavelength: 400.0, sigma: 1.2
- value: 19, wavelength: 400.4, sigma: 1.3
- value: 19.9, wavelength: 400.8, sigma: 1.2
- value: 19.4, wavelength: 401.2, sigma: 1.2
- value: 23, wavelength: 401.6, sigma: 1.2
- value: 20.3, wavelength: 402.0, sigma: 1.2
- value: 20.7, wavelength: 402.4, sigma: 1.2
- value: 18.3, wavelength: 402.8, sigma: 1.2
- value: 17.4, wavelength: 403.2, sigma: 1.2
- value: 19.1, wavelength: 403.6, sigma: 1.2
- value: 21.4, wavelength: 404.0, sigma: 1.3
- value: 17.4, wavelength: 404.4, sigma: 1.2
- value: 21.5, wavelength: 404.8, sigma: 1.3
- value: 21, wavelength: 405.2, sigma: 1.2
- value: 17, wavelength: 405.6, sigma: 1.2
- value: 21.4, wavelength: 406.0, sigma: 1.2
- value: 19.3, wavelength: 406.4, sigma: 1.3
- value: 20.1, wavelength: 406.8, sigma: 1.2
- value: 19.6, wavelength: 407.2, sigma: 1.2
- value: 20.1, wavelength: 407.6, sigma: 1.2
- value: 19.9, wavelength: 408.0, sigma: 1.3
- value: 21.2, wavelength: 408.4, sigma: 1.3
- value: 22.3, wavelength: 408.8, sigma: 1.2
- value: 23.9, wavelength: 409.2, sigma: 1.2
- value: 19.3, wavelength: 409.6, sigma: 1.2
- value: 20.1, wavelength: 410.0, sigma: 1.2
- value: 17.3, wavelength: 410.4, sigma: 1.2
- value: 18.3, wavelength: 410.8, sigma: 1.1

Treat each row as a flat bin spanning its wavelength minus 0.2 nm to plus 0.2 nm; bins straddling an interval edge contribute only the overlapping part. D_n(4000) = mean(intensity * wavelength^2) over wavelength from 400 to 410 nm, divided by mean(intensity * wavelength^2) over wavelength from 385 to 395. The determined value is 1.66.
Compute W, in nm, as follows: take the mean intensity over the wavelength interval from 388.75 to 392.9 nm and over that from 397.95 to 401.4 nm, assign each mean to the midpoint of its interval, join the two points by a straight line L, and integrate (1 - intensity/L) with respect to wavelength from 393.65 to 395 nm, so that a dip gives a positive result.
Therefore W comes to 0.44 nm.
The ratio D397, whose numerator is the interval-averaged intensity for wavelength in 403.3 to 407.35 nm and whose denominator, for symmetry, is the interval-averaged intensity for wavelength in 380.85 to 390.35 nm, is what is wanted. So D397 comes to 1.58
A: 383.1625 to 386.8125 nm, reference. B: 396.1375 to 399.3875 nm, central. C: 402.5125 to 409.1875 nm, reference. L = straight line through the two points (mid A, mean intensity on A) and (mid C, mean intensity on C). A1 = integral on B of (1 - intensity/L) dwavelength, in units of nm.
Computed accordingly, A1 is 0.73 nm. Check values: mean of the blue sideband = 11.7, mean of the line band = 13.1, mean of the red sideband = 19.9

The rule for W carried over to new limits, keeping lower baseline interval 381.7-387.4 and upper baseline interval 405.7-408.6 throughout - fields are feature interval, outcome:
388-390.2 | 0.02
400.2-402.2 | -0.27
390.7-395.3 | 0.69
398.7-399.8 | -0.06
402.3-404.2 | -0.06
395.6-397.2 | 0.55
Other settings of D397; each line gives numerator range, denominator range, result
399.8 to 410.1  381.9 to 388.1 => 1.69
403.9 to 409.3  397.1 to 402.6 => 1.13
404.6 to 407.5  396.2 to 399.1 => 1.57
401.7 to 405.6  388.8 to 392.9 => 1.30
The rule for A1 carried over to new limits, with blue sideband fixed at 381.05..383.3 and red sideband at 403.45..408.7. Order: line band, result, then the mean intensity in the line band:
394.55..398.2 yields 0.96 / 12.3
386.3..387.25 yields -0.07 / 14.5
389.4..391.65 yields -0.12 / 15.6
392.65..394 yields 0.65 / 8.15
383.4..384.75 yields 0.32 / 9.64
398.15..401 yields -0.11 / 18.5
